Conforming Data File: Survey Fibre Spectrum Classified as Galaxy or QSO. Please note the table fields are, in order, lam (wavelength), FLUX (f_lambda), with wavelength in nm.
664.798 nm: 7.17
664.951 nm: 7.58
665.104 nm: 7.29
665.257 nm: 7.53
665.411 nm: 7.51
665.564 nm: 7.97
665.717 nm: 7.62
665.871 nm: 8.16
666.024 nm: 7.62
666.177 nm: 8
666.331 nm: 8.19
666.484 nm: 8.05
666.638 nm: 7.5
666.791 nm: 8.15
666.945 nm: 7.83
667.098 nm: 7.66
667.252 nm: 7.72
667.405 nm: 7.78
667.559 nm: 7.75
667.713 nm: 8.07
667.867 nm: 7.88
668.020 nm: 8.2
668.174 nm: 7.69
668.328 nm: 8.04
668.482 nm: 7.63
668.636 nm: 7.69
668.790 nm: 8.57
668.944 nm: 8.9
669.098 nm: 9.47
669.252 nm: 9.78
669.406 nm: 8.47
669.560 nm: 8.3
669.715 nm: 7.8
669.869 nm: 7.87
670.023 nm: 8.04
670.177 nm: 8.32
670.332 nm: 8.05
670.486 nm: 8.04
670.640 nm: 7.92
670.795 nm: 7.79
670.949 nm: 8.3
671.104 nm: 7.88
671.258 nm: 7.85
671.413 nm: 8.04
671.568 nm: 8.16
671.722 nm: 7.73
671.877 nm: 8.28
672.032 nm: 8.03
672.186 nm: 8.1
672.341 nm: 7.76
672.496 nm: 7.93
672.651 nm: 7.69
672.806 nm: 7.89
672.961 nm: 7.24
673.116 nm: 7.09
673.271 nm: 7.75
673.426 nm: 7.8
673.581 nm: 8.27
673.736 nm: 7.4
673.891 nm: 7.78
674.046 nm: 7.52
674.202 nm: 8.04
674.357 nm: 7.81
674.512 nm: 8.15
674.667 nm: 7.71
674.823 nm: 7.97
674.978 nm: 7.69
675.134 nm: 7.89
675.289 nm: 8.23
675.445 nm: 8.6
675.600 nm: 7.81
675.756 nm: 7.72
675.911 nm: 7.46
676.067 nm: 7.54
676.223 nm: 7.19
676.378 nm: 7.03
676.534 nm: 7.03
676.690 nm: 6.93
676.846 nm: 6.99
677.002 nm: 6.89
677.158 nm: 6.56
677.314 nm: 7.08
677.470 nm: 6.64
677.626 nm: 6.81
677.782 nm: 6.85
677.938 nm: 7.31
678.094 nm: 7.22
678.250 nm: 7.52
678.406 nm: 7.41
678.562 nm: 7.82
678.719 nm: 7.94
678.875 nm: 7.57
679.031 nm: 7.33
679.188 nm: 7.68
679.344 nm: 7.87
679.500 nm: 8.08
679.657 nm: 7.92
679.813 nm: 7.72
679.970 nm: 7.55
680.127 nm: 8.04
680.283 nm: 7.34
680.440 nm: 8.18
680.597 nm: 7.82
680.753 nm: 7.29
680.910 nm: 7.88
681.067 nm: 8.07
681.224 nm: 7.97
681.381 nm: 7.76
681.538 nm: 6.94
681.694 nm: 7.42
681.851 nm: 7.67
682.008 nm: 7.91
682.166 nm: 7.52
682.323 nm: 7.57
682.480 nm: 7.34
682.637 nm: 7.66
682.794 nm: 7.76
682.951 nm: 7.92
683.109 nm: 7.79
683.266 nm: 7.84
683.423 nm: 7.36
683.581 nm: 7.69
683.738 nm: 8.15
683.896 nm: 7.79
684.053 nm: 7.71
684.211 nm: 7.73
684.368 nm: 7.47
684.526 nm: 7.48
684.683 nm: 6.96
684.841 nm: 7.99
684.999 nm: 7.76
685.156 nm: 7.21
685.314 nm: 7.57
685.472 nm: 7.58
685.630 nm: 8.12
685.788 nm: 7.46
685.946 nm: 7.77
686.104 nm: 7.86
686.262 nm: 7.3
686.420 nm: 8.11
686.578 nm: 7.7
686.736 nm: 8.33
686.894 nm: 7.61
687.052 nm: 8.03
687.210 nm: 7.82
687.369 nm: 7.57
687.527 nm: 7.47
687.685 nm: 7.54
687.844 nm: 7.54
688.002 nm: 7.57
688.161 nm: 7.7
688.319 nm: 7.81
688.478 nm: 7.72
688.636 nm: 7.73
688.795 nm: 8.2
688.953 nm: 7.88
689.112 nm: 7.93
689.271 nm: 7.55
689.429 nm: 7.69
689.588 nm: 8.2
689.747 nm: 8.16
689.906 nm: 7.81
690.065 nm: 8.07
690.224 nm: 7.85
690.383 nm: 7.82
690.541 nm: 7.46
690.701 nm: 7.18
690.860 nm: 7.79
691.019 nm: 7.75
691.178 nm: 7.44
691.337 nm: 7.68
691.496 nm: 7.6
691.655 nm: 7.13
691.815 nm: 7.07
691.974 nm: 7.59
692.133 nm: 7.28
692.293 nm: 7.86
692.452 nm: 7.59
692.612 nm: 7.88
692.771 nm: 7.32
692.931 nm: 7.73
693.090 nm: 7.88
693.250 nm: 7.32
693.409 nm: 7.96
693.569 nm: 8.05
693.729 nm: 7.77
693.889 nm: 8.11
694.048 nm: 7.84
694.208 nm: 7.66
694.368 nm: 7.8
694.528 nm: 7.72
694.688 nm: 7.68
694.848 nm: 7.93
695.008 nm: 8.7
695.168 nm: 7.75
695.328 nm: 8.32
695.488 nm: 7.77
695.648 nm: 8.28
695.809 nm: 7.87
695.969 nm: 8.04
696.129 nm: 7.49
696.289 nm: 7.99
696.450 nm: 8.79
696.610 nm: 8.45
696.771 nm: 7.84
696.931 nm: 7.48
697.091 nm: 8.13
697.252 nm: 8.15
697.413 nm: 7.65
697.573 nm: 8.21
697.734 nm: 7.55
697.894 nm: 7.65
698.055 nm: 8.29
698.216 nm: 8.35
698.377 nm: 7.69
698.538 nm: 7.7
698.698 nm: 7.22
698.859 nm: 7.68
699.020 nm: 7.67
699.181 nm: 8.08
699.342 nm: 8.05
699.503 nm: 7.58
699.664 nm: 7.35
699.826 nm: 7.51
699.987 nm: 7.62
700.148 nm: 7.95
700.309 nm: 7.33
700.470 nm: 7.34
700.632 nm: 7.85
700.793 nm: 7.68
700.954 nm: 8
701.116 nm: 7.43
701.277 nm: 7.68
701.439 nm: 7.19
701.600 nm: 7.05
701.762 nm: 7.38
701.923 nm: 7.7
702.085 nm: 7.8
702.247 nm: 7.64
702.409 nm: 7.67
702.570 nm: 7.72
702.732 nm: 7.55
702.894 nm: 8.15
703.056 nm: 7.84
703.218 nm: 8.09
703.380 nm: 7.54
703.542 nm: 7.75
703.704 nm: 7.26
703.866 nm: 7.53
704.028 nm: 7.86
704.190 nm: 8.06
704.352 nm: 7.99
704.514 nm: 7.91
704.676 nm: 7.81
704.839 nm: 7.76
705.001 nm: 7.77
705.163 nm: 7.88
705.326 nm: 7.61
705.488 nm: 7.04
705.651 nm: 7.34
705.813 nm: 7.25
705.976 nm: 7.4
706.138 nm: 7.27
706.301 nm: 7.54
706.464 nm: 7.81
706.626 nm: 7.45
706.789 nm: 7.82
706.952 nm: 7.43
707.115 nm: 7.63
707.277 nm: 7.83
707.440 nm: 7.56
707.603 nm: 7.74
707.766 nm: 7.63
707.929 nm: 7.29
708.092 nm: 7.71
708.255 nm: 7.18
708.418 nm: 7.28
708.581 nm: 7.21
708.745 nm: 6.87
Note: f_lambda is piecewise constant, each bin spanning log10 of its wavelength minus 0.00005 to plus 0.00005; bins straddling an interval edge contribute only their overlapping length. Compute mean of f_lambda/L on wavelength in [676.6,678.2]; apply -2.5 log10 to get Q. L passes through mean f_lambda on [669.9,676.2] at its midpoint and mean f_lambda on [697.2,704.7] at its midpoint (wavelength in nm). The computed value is 0.13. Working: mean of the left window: 7.88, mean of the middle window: 6.94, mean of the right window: 7.72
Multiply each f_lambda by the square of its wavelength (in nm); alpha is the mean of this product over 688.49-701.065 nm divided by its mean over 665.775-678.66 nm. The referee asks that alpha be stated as 1.07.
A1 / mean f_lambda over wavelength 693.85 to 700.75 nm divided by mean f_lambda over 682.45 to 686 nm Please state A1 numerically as 1.0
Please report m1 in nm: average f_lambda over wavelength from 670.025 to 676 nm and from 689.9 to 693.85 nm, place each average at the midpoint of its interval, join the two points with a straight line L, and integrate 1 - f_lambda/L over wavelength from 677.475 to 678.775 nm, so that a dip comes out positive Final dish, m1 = 0.08 nm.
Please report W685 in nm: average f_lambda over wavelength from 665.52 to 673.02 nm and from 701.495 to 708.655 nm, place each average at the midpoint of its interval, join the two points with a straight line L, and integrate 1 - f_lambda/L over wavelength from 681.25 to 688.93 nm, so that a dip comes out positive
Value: 0.16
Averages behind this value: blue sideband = 8.03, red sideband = 7.61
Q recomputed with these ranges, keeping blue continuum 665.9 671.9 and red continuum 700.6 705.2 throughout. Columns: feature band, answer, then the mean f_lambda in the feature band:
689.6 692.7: 0.027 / 7.64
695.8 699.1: -0.019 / 7.9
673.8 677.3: 0.062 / 7.56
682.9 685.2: 0.035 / 7.66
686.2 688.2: 0.022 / 7.72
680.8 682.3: 0.038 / 7.67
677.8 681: 0.042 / 7.66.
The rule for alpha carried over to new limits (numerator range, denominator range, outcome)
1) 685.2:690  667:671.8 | 1.01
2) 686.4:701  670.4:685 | 1.07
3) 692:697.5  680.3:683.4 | 1.06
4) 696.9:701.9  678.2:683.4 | 1.06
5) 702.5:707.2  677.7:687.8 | 1.06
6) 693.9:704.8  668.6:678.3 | 1.08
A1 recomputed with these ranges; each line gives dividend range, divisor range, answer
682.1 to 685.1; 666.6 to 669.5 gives 0.94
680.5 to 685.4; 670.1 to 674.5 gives 0.97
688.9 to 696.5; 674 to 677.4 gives 1.03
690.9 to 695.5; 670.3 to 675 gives 0.98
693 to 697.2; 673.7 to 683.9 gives 1.05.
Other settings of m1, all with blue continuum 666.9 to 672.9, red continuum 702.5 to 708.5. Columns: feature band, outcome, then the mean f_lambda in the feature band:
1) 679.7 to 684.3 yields 0.127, 7.7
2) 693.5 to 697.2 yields -0.106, 7.98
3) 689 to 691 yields 0.008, 7.79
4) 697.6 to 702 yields 0.025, 7.66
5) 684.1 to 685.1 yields 0.042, 7.56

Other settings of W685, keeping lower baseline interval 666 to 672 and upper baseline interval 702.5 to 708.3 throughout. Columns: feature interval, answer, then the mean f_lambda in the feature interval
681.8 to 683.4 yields 0.05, 7.69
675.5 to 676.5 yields 0.07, 7.47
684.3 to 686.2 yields 0.07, 7.6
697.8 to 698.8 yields -0.01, 7.81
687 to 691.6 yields 0.06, 7.74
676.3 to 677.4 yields 0.15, 6.93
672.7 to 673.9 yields 0.06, 7.65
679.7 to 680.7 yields 0.02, 7.77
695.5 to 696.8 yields -0.06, 8.08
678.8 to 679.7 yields 0.03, 7.74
